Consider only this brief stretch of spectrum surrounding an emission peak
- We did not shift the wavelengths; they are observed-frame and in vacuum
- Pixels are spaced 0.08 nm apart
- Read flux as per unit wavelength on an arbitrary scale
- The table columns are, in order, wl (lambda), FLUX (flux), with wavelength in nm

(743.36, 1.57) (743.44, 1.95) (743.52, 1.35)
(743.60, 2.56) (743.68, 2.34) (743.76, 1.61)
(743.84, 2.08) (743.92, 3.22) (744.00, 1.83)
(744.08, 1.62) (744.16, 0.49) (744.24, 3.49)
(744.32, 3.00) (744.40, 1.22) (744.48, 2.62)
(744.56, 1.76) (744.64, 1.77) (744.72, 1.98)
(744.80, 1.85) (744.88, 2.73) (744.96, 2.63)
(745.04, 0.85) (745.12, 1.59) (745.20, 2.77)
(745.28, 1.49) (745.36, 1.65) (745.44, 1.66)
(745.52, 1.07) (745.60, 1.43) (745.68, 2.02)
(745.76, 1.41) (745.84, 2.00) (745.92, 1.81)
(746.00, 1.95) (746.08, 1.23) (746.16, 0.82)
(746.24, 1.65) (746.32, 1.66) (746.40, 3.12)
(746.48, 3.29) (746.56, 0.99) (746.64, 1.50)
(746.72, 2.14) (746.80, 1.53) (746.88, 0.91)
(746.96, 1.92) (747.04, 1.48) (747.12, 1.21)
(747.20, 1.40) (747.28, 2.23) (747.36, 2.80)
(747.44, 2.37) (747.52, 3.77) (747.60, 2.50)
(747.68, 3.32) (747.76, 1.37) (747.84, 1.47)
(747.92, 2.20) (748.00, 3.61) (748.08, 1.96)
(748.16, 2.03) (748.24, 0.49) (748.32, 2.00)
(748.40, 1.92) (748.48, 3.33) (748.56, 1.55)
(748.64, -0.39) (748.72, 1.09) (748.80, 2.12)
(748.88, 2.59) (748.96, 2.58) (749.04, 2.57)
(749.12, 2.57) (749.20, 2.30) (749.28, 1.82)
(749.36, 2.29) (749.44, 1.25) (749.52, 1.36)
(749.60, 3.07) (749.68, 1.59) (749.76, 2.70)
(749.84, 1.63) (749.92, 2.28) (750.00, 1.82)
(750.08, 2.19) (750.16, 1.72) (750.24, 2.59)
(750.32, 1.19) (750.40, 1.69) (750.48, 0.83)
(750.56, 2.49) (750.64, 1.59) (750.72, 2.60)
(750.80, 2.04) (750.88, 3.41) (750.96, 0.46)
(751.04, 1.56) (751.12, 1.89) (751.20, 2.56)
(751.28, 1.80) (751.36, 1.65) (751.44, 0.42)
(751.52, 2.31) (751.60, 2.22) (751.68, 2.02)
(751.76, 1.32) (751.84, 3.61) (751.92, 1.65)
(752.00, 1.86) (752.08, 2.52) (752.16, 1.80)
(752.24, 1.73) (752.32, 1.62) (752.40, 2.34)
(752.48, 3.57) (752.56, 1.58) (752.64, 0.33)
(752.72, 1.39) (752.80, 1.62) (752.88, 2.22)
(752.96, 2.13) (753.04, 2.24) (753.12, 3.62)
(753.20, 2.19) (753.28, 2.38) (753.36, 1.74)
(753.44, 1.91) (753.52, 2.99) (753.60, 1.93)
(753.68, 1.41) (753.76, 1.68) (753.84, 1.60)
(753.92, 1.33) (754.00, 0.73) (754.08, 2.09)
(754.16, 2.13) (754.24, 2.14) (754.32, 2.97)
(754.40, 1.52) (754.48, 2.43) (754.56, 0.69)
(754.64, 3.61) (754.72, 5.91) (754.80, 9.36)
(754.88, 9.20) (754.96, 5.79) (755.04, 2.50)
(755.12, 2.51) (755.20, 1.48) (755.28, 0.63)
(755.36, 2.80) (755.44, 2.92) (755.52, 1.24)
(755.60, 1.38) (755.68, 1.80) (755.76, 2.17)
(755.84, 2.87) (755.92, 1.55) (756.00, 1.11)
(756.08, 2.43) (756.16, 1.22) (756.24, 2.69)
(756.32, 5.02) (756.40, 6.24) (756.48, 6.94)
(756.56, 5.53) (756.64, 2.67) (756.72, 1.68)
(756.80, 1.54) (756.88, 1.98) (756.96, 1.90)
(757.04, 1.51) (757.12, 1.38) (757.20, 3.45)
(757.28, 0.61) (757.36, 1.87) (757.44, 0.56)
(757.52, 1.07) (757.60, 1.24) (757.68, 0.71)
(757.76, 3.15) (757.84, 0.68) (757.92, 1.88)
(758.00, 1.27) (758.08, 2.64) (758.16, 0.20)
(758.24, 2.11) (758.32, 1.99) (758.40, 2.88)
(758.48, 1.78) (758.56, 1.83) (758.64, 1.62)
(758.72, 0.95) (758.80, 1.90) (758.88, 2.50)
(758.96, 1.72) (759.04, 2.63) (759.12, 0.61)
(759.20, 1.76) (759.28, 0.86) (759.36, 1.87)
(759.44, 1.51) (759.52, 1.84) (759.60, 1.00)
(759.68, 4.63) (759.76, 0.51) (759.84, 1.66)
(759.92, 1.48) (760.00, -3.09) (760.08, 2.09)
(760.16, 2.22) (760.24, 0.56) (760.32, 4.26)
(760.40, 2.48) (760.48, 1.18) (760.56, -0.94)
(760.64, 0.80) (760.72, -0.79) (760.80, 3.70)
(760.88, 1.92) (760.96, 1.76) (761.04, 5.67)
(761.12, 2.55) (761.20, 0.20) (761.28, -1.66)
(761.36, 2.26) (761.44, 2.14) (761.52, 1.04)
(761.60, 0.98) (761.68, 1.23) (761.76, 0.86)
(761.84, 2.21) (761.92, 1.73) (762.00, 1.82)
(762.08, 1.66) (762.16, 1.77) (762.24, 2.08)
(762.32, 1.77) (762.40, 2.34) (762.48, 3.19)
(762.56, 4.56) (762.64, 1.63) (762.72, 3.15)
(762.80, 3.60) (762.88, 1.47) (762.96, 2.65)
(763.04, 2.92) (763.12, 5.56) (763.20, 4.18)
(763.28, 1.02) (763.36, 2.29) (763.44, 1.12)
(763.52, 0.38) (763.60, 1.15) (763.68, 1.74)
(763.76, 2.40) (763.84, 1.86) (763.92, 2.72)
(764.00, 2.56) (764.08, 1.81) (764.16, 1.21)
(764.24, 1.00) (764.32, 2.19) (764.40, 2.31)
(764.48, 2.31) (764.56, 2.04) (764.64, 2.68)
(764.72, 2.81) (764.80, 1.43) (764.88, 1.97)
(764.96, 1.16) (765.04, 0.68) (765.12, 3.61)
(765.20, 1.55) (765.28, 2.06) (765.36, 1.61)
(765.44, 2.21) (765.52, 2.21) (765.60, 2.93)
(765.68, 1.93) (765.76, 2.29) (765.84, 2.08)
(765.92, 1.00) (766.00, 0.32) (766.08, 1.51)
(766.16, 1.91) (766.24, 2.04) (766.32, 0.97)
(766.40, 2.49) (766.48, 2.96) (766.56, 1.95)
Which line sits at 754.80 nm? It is [S II] 6716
